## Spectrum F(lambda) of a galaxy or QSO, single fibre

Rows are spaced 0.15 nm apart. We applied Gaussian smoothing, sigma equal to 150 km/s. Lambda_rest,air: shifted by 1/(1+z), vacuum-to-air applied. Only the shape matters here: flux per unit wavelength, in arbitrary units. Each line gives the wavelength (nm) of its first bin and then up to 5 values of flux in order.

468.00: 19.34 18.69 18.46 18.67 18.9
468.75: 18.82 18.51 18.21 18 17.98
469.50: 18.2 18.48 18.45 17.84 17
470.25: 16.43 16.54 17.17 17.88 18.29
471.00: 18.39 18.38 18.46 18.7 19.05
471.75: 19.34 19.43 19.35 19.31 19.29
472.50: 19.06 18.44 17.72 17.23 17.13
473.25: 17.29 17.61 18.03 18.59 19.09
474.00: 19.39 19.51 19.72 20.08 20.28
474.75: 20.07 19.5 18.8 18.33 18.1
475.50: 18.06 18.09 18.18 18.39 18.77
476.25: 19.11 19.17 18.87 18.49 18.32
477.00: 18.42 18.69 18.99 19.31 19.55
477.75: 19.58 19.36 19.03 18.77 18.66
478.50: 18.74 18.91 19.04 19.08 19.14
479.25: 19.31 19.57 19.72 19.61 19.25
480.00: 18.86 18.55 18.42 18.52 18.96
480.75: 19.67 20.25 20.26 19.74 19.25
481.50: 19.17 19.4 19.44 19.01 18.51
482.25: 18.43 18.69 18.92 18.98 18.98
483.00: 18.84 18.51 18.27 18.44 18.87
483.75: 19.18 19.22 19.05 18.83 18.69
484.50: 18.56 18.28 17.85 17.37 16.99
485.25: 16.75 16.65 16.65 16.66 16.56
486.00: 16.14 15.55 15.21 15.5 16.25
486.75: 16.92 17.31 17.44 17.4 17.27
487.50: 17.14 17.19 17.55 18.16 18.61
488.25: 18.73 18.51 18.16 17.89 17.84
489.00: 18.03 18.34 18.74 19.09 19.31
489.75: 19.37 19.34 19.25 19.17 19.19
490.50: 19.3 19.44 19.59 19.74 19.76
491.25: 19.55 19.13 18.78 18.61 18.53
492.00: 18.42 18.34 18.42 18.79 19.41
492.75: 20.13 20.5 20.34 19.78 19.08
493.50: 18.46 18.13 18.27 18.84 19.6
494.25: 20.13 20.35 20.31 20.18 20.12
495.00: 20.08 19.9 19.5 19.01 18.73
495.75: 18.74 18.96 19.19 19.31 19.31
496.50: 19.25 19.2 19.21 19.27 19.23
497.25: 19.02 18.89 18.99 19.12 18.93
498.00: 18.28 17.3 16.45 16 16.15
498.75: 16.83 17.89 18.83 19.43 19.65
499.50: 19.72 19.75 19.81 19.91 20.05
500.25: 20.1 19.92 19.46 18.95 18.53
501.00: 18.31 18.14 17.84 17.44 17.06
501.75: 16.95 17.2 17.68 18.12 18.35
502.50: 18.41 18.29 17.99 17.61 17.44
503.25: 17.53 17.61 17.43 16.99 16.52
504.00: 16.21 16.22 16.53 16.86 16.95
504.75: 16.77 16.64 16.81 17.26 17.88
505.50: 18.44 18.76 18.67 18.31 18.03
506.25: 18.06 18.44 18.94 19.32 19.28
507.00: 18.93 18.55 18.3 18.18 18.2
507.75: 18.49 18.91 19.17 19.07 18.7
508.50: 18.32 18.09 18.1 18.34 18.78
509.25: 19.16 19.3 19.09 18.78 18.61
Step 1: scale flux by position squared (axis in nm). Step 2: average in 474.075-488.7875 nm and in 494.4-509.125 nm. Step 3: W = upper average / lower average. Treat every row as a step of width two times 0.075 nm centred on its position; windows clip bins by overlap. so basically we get 1.1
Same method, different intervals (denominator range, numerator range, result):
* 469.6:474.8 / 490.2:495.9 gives 1.14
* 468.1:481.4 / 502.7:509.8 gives 1.10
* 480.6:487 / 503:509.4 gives 1.09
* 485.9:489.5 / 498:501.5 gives 1.12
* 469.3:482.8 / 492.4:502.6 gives 1.10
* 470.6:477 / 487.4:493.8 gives 1.08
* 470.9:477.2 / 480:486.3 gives 1.02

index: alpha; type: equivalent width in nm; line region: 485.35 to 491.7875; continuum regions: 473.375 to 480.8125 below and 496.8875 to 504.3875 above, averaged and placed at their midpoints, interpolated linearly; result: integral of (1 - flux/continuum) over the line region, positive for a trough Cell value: 0.19 nm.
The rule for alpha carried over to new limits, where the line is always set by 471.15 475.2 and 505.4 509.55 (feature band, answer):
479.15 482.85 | -0.08 nm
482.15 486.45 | 0.21 nm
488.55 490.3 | 0.00 nm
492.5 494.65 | -0.09 nm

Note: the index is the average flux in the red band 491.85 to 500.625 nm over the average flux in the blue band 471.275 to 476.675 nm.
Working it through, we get 1.0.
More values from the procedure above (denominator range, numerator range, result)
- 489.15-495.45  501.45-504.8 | 0.90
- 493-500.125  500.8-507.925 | 0.94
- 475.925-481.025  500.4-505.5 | 0.92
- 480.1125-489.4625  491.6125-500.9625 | 1.05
